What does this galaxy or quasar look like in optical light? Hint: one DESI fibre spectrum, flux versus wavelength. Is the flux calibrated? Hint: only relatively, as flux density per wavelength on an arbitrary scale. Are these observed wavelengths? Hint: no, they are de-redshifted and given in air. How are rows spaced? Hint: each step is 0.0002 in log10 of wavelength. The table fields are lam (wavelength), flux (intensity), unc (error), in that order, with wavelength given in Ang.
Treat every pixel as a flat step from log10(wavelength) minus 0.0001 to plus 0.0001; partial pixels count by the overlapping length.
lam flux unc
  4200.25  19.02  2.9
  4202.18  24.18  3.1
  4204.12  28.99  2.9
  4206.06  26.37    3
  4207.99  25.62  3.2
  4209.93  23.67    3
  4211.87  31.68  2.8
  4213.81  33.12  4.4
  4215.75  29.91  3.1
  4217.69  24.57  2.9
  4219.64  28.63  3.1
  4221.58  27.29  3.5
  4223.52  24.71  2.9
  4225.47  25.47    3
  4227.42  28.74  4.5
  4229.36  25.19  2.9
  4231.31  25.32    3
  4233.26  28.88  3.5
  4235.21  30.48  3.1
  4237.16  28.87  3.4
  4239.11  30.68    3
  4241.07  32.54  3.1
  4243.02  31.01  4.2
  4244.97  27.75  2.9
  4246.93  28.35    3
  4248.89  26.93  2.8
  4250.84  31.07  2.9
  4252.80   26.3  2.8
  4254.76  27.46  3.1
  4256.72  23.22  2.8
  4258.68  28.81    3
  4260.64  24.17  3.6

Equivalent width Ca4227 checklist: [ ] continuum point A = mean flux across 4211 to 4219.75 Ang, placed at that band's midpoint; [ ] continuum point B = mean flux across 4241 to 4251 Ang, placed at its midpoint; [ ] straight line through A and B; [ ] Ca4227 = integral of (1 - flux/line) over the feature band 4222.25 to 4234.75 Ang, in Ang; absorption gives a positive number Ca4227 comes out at 1.2 Ang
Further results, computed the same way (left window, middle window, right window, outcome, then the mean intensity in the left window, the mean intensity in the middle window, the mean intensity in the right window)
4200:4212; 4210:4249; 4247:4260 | -2.92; 25.6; 28.4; 27.3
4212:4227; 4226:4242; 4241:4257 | -0.36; 27.9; 28.7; 28.3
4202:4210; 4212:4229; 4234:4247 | -0.10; 26.2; 27.9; 30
